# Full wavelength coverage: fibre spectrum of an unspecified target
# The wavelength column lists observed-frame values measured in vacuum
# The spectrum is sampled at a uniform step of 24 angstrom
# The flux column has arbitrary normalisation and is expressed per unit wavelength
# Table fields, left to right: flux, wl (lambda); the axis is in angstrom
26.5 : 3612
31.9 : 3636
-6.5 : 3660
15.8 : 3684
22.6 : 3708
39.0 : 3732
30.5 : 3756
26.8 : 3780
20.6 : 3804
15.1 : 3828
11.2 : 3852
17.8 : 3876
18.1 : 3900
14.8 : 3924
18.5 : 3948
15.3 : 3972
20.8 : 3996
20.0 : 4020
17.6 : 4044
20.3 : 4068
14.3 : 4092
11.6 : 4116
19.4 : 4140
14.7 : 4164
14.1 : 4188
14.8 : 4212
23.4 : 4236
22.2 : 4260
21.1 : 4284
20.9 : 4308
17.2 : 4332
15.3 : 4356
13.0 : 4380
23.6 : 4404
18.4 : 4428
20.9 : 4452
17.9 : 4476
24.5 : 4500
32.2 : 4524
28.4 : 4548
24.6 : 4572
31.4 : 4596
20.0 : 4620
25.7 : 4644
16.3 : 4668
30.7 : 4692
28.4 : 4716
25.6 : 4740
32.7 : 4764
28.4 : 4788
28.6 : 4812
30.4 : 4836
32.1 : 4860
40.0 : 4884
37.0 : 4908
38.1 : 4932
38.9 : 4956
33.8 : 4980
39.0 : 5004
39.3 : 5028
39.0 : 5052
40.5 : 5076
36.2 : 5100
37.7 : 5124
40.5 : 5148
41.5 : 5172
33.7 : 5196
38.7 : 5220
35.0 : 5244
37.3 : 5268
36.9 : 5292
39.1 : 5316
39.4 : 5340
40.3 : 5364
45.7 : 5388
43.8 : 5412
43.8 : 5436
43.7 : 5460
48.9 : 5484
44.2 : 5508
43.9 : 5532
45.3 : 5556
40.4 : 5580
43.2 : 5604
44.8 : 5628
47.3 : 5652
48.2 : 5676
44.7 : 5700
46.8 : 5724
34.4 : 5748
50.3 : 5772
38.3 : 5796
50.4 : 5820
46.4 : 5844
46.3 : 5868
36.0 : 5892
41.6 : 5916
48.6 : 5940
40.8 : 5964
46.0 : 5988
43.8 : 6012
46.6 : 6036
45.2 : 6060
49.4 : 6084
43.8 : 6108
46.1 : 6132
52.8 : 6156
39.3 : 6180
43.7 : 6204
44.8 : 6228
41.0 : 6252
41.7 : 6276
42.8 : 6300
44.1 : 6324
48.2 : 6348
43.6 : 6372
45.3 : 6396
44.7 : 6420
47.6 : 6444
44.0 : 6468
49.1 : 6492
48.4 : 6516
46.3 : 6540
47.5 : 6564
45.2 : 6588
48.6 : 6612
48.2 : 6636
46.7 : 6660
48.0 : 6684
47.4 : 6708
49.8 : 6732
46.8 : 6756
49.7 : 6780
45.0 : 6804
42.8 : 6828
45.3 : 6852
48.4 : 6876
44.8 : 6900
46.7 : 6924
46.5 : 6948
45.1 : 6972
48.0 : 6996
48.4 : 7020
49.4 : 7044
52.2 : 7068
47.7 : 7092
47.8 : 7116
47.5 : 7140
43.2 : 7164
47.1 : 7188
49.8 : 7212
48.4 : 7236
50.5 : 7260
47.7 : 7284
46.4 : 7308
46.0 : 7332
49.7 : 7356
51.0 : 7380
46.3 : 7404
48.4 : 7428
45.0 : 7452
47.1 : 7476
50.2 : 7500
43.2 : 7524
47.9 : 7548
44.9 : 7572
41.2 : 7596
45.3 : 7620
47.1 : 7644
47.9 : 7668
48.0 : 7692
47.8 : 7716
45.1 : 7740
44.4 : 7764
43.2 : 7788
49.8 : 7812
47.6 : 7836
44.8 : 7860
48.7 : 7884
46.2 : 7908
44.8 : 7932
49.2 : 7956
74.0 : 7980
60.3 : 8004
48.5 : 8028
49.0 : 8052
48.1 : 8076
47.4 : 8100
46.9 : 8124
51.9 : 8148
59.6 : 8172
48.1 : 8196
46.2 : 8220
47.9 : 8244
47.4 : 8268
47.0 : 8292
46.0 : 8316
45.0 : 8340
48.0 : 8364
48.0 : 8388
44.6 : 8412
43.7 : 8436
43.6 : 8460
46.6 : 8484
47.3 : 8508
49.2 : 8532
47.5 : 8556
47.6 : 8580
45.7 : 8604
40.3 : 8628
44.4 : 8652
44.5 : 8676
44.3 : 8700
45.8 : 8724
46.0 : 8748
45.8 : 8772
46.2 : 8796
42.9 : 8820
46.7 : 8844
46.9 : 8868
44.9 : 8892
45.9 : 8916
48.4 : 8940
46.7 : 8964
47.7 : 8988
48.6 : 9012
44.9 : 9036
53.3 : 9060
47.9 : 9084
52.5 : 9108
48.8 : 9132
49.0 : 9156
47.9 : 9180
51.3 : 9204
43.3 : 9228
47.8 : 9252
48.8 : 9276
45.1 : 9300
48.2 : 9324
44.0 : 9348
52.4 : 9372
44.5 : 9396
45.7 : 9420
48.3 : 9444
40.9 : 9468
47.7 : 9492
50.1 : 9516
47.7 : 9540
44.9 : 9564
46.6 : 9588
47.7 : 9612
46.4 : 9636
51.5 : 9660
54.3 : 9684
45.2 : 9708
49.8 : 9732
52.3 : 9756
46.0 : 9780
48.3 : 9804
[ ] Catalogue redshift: 0.21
